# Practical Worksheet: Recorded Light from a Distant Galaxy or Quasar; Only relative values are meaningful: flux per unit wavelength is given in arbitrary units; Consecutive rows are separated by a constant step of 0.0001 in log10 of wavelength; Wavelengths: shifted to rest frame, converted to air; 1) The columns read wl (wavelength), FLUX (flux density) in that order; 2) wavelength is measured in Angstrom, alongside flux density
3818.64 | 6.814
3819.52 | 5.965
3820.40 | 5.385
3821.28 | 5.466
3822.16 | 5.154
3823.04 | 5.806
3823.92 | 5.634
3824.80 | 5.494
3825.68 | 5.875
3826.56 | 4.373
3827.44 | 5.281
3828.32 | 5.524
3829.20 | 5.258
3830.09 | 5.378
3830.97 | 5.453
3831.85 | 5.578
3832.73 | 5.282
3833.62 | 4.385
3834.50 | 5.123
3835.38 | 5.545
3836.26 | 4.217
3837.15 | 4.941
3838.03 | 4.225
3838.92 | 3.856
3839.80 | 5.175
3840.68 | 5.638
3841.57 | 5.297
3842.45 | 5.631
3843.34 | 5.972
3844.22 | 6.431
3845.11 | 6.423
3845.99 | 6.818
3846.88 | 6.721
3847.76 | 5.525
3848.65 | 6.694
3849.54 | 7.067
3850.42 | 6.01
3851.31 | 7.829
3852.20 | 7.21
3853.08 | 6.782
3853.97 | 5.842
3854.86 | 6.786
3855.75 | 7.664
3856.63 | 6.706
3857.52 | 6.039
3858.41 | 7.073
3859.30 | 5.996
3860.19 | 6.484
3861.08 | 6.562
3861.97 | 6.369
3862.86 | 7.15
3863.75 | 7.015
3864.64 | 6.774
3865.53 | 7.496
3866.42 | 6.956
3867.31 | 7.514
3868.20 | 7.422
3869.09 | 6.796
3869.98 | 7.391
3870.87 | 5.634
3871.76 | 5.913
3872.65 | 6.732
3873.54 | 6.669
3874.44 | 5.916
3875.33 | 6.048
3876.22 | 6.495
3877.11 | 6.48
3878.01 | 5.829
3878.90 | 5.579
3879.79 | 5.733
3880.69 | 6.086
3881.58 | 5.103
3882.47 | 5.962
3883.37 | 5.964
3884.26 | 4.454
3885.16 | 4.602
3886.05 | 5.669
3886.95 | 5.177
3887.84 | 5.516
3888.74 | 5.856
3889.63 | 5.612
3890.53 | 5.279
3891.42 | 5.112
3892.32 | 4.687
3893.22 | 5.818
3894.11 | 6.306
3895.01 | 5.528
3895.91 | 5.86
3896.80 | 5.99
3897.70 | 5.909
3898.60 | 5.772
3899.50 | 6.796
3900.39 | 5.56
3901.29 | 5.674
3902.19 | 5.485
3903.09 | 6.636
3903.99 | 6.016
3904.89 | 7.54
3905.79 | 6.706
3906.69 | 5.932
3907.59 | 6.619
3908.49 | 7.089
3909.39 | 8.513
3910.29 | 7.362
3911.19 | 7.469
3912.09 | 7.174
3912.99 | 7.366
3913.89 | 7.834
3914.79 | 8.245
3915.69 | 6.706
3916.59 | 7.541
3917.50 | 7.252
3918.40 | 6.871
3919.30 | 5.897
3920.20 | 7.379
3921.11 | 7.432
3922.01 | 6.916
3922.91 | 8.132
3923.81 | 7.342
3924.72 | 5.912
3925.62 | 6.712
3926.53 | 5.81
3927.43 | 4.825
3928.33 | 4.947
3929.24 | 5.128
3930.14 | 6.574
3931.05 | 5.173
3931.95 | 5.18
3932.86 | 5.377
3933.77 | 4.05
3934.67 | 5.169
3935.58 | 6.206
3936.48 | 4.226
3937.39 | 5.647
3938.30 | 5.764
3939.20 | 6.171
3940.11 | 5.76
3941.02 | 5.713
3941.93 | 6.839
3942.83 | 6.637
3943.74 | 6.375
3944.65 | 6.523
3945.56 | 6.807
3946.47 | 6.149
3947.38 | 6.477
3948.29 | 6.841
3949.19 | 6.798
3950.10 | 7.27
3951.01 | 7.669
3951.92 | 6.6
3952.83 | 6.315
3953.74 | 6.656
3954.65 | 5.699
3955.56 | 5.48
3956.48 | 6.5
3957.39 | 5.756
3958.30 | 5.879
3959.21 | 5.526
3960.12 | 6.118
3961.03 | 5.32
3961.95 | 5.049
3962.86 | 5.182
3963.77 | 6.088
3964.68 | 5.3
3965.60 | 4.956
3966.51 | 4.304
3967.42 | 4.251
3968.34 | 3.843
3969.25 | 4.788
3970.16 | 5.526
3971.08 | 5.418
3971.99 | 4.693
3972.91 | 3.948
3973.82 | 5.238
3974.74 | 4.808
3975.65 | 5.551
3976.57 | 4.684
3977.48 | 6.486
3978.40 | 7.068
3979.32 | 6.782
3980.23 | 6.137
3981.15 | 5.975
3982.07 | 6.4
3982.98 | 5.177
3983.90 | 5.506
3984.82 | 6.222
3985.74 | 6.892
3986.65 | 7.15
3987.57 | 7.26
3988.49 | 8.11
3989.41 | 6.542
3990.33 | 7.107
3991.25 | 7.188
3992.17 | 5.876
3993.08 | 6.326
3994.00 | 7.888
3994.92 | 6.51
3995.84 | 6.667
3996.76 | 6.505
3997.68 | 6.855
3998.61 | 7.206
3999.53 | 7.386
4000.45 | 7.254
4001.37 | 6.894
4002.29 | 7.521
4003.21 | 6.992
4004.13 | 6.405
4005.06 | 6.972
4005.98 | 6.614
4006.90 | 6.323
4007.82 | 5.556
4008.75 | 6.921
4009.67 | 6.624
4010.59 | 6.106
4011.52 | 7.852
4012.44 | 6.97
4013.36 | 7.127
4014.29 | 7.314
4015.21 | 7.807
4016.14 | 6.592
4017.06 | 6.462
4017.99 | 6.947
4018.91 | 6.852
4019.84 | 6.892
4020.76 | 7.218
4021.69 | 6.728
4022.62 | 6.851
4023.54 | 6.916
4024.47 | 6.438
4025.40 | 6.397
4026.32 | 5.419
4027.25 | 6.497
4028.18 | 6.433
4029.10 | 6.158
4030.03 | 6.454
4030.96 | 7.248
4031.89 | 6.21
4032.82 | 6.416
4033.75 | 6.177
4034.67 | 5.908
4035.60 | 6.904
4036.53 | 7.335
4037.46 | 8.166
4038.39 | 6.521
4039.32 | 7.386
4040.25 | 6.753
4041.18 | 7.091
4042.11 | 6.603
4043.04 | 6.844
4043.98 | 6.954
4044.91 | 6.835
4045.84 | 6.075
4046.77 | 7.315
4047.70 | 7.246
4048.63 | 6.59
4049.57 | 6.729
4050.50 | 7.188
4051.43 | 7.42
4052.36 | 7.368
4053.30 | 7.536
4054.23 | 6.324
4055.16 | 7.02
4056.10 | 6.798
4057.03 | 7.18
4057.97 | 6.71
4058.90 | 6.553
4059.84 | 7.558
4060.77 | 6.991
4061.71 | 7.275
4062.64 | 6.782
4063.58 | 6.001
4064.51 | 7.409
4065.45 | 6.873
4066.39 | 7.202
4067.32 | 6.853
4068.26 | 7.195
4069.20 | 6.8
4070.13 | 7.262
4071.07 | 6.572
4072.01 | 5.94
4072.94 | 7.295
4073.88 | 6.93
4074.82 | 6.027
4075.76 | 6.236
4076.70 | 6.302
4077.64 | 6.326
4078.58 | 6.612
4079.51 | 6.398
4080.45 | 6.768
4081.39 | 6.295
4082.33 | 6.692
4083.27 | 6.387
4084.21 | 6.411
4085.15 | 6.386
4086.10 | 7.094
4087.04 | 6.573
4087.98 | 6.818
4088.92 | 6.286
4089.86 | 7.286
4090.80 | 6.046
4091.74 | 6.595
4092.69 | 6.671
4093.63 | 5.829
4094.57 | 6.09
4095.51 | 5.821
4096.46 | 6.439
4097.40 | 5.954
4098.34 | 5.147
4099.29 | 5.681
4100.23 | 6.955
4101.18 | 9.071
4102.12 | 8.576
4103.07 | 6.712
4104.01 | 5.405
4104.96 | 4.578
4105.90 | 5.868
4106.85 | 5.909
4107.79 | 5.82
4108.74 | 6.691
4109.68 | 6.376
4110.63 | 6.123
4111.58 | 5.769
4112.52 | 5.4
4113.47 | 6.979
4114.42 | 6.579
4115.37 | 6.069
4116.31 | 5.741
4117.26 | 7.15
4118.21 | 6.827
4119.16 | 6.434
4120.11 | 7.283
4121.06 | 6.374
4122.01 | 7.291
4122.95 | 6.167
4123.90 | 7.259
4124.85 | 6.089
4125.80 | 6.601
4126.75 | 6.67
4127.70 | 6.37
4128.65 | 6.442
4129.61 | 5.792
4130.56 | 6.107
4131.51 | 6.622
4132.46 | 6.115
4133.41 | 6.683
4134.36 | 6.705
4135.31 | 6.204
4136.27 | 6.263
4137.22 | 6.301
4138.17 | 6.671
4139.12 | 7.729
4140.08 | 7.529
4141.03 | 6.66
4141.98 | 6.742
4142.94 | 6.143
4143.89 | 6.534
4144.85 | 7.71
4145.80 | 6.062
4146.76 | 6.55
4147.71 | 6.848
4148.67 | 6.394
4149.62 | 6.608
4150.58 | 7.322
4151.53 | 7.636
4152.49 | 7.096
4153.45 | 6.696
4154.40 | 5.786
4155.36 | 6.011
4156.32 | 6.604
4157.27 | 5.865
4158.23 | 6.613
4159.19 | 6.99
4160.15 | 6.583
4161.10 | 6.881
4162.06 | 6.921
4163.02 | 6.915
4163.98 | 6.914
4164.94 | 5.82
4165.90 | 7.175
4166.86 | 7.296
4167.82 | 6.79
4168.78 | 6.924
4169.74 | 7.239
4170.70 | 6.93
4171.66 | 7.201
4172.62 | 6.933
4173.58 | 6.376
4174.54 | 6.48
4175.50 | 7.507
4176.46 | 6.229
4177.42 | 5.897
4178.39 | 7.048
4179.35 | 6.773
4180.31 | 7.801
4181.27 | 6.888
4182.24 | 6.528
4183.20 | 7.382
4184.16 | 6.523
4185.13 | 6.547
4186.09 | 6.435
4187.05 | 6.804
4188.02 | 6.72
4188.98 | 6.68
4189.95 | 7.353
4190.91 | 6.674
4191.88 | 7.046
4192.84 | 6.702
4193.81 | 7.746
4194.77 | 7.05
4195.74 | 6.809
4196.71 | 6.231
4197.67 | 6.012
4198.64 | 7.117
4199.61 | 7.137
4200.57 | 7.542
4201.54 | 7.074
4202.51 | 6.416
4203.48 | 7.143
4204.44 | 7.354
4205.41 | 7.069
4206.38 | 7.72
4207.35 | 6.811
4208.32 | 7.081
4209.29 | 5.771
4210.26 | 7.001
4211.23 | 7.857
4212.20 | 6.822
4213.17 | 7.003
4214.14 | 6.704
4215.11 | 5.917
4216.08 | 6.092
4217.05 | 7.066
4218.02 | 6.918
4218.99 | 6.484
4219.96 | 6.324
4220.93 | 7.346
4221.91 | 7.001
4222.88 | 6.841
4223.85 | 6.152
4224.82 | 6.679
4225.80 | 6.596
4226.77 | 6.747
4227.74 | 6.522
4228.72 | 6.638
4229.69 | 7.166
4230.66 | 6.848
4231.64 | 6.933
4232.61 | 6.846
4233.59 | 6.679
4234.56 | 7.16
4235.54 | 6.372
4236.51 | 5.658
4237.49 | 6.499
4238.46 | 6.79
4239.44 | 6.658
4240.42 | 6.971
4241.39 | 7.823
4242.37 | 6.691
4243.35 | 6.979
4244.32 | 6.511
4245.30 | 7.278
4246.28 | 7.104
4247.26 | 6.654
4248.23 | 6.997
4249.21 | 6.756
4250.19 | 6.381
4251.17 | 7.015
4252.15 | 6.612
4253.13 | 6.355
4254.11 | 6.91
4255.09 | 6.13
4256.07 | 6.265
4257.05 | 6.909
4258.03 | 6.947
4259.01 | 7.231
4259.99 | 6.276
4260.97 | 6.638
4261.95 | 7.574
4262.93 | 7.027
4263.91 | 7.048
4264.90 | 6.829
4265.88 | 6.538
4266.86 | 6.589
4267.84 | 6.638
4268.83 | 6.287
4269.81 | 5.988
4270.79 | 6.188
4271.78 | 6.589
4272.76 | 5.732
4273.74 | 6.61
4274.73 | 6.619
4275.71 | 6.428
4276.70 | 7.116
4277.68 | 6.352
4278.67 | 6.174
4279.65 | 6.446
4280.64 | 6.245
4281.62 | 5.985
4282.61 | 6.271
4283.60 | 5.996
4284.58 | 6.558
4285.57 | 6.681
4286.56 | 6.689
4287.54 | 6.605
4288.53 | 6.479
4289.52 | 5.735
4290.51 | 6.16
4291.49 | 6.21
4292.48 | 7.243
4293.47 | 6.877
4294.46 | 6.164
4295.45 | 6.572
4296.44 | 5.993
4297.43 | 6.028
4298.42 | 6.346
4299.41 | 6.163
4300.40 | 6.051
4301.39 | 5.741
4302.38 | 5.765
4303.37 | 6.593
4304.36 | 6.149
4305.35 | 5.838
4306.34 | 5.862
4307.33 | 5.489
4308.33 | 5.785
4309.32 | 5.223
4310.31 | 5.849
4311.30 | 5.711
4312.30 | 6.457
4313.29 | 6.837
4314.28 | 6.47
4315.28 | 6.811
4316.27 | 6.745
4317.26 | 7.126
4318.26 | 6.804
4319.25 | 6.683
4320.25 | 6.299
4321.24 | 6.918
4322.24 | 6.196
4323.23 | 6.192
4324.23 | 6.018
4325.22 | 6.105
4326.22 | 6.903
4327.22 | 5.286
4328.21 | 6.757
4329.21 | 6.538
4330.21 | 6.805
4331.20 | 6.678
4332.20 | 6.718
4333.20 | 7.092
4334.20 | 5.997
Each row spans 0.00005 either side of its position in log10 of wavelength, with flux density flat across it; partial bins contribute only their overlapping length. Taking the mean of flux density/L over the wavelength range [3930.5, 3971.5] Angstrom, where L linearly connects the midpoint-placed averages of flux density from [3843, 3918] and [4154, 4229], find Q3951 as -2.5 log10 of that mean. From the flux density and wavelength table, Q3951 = 0.13 mag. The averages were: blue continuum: 6.41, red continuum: 6.79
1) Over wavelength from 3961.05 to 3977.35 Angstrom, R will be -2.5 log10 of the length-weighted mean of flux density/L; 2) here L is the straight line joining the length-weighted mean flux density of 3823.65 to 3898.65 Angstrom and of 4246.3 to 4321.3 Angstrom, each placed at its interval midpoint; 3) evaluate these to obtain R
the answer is 0.22 mag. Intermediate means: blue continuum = 5.95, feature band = 4.96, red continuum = 6.44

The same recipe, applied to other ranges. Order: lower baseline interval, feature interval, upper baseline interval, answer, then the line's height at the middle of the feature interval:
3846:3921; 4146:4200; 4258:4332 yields -0.06 mag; 6.4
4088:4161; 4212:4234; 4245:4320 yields -0.04 mag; 6.47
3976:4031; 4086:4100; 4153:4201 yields 0.08 mag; 6.74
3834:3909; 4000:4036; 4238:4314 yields -0.08 mag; 6.23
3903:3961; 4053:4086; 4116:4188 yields -0.02 mag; 6.59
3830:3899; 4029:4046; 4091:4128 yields -0.08 mag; 6.28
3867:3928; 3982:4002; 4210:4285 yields -0.06 mag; 6.43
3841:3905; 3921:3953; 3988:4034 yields 0.06 mag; 6.47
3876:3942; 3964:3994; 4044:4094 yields 0.10 mag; 6.4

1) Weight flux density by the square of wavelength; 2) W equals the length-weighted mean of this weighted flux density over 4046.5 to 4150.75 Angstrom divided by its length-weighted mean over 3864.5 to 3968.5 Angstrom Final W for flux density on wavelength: 1.18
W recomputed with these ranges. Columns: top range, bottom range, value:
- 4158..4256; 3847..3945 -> 1.26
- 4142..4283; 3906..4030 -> 1.20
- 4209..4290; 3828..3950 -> 1.29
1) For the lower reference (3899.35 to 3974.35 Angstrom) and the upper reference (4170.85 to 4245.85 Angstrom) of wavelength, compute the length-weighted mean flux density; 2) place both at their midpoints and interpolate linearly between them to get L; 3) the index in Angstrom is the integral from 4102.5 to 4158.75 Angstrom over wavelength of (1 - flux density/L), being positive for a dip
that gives 1.3 Angstrom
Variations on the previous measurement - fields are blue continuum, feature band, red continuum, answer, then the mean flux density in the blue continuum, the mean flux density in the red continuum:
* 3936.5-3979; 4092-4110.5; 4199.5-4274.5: 0.0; 5.78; 6.76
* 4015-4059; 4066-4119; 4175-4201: 2.8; 6.8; 6.86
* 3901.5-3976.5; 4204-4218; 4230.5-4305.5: -0.9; 6.1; 6.54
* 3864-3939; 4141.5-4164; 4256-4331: -1.2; 6.22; 6.4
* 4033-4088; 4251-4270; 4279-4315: -1.2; 6.81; 6.2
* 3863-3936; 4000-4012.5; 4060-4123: -0.7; 6.27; 6.53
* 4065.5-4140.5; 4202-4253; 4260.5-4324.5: -3.0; 6.5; 6.37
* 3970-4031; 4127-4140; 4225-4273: 0.2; 6.52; 6.71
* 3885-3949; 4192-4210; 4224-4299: -1.1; 6.22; 6.6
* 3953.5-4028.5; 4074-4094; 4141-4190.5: 0.1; 6.27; 6.76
